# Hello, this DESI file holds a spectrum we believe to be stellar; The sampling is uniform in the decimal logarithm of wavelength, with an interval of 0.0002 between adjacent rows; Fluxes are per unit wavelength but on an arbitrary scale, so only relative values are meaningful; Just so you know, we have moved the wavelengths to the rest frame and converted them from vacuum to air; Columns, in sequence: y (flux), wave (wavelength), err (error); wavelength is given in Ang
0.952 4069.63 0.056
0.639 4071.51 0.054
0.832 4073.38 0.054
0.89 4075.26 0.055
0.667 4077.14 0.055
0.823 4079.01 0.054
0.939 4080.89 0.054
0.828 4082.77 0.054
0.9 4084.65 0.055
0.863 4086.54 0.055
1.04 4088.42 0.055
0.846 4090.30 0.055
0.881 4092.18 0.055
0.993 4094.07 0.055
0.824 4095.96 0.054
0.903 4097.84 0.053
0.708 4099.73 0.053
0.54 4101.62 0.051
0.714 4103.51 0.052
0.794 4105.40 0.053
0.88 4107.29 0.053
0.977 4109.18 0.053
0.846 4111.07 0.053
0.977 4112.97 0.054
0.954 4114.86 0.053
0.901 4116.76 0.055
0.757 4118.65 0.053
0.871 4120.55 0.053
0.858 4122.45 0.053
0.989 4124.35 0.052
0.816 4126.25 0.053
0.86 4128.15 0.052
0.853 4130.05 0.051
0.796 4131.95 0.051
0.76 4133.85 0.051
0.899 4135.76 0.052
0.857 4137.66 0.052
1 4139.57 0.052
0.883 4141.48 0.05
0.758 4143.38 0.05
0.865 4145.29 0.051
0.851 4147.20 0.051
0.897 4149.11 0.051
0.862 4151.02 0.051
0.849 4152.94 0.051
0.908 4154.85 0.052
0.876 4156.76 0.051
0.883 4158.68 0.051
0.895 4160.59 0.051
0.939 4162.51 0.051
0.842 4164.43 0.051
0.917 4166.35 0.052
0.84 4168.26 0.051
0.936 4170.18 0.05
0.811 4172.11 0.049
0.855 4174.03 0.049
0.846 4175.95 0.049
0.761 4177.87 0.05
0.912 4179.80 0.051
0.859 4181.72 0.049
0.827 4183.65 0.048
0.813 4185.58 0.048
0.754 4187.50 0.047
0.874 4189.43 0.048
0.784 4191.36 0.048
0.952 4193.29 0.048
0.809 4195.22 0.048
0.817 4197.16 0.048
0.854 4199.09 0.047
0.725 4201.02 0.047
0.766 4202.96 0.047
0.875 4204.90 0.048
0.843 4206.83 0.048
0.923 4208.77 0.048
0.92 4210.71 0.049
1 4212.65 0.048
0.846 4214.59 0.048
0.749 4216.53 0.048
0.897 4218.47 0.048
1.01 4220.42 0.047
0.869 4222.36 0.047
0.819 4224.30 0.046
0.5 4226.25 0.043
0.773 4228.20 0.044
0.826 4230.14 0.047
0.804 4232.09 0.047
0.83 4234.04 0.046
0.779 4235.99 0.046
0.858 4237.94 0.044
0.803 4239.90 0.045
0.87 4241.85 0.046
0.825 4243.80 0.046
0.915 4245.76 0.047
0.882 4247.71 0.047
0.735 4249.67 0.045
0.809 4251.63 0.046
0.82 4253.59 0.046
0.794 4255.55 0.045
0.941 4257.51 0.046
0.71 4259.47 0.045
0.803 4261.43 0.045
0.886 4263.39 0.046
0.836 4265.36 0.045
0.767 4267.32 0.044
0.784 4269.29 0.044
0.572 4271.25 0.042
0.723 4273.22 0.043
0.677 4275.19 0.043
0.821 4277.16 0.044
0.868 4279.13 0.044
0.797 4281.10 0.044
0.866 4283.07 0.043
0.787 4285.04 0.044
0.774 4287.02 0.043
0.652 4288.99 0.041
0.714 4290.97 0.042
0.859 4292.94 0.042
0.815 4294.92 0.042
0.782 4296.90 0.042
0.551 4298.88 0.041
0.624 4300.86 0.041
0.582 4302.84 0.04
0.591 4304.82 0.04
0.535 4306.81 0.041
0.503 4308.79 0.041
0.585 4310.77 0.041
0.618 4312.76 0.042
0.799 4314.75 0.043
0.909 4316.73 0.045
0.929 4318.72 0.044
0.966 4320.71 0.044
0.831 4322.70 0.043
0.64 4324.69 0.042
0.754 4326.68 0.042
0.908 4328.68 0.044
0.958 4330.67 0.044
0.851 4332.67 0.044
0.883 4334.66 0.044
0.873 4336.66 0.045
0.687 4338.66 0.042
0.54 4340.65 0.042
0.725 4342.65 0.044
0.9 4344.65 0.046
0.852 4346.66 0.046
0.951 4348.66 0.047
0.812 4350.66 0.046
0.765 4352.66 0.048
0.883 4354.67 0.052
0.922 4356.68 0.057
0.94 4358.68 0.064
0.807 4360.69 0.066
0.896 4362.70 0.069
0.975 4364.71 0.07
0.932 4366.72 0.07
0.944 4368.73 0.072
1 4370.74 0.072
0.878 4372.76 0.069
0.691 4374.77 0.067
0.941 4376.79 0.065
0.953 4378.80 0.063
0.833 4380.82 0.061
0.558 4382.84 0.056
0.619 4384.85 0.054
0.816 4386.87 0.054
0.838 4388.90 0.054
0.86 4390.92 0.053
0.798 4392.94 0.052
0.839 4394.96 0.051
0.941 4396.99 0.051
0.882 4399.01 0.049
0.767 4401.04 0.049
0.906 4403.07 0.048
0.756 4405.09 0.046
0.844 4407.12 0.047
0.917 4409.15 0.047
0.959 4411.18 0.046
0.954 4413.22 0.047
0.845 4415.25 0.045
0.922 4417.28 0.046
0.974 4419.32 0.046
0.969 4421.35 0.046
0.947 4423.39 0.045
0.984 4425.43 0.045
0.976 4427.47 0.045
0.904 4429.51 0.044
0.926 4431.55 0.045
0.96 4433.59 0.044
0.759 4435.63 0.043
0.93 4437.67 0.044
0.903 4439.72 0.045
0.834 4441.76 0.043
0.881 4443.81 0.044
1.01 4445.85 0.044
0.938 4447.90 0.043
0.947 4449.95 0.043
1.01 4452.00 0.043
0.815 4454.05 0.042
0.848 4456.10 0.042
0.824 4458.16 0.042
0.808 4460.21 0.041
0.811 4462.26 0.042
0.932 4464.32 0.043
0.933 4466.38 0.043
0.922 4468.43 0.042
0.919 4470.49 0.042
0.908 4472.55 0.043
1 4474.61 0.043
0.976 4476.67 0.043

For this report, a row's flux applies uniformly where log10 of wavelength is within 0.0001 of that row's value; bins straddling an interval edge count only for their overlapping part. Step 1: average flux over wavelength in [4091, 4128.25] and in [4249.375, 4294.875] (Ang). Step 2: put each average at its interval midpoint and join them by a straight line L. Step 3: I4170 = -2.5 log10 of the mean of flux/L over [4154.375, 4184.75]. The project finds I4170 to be -0.05 mag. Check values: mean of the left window 0.852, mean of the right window 0.784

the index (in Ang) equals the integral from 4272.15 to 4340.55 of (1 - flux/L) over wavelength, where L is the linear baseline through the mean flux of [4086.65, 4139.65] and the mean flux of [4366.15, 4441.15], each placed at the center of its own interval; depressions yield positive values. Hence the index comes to 9.2 Ang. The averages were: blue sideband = 0.858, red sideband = 0.876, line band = 0.753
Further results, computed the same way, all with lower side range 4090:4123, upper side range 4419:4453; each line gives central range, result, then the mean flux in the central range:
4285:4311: 6.66 Ang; 0.666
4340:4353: 1.55 Ang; 0.8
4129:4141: -0.12 Ang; 0.862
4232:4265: 2.04 Ang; 0.828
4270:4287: 2.40 Ang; 0.765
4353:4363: 0.33 Ang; 0.88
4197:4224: 0.27 Ang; 0.864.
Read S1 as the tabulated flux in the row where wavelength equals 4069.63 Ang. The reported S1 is 0.952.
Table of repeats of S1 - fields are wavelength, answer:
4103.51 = 0.714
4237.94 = 0.858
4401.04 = 0.767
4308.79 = 0.503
